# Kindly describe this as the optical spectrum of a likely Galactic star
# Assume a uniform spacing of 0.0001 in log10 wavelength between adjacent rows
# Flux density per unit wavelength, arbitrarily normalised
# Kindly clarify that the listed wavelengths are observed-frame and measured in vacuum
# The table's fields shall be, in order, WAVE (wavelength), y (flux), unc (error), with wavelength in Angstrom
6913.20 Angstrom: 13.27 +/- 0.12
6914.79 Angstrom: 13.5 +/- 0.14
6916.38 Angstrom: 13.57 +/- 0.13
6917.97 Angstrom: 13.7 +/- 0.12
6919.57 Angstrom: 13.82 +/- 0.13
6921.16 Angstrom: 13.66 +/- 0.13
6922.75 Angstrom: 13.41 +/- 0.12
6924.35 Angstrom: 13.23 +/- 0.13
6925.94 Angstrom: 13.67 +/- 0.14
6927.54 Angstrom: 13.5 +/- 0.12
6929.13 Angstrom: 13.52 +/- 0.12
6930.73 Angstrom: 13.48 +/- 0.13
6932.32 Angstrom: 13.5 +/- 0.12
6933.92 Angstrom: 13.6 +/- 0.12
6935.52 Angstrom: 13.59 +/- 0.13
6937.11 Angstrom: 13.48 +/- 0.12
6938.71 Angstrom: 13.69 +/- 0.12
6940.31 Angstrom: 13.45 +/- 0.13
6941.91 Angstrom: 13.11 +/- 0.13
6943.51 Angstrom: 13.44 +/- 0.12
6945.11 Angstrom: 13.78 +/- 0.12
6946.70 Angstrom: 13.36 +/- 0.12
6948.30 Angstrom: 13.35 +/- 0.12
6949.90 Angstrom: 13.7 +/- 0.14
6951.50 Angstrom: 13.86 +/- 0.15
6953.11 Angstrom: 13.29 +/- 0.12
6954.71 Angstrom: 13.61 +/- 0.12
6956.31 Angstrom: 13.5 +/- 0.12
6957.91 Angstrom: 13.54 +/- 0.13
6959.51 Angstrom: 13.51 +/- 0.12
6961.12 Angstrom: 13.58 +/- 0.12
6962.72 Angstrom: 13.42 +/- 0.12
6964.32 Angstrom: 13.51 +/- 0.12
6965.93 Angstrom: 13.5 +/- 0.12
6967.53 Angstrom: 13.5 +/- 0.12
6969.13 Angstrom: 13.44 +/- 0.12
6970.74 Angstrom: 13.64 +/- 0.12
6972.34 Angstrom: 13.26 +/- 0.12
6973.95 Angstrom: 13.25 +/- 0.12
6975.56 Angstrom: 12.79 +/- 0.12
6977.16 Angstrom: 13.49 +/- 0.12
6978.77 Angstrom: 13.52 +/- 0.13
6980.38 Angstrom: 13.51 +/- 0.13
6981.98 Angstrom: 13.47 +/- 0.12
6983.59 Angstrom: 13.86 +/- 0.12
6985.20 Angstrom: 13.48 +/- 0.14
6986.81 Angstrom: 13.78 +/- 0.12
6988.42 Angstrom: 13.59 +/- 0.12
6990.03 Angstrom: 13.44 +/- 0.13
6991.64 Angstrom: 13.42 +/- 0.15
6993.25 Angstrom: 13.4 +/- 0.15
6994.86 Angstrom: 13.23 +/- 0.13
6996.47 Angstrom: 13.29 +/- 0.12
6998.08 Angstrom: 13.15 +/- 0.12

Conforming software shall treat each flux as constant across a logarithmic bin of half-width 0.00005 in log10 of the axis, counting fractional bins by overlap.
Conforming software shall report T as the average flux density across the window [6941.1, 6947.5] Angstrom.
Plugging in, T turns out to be 13.4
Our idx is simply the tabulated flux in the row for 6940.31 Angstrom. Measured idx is 13.45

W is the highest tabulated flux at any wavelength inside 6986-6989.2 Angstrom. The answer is 13.78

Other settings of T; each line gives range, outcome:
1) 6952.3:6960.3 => 13.5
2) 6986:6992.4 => 13.6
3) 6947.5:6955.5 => 13.5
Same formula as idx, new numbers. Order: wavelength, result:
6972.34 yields 13.26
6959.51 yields 13.51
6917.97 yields 13.7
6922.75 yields 13.41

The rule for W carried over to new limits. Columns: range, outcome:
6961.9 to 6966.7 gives 13.51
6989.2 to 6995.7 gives 13.44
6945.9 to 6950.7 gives 13.7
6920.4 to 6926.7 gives 13.67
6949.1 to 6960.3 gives 13.86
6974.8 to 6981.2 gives 13.52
